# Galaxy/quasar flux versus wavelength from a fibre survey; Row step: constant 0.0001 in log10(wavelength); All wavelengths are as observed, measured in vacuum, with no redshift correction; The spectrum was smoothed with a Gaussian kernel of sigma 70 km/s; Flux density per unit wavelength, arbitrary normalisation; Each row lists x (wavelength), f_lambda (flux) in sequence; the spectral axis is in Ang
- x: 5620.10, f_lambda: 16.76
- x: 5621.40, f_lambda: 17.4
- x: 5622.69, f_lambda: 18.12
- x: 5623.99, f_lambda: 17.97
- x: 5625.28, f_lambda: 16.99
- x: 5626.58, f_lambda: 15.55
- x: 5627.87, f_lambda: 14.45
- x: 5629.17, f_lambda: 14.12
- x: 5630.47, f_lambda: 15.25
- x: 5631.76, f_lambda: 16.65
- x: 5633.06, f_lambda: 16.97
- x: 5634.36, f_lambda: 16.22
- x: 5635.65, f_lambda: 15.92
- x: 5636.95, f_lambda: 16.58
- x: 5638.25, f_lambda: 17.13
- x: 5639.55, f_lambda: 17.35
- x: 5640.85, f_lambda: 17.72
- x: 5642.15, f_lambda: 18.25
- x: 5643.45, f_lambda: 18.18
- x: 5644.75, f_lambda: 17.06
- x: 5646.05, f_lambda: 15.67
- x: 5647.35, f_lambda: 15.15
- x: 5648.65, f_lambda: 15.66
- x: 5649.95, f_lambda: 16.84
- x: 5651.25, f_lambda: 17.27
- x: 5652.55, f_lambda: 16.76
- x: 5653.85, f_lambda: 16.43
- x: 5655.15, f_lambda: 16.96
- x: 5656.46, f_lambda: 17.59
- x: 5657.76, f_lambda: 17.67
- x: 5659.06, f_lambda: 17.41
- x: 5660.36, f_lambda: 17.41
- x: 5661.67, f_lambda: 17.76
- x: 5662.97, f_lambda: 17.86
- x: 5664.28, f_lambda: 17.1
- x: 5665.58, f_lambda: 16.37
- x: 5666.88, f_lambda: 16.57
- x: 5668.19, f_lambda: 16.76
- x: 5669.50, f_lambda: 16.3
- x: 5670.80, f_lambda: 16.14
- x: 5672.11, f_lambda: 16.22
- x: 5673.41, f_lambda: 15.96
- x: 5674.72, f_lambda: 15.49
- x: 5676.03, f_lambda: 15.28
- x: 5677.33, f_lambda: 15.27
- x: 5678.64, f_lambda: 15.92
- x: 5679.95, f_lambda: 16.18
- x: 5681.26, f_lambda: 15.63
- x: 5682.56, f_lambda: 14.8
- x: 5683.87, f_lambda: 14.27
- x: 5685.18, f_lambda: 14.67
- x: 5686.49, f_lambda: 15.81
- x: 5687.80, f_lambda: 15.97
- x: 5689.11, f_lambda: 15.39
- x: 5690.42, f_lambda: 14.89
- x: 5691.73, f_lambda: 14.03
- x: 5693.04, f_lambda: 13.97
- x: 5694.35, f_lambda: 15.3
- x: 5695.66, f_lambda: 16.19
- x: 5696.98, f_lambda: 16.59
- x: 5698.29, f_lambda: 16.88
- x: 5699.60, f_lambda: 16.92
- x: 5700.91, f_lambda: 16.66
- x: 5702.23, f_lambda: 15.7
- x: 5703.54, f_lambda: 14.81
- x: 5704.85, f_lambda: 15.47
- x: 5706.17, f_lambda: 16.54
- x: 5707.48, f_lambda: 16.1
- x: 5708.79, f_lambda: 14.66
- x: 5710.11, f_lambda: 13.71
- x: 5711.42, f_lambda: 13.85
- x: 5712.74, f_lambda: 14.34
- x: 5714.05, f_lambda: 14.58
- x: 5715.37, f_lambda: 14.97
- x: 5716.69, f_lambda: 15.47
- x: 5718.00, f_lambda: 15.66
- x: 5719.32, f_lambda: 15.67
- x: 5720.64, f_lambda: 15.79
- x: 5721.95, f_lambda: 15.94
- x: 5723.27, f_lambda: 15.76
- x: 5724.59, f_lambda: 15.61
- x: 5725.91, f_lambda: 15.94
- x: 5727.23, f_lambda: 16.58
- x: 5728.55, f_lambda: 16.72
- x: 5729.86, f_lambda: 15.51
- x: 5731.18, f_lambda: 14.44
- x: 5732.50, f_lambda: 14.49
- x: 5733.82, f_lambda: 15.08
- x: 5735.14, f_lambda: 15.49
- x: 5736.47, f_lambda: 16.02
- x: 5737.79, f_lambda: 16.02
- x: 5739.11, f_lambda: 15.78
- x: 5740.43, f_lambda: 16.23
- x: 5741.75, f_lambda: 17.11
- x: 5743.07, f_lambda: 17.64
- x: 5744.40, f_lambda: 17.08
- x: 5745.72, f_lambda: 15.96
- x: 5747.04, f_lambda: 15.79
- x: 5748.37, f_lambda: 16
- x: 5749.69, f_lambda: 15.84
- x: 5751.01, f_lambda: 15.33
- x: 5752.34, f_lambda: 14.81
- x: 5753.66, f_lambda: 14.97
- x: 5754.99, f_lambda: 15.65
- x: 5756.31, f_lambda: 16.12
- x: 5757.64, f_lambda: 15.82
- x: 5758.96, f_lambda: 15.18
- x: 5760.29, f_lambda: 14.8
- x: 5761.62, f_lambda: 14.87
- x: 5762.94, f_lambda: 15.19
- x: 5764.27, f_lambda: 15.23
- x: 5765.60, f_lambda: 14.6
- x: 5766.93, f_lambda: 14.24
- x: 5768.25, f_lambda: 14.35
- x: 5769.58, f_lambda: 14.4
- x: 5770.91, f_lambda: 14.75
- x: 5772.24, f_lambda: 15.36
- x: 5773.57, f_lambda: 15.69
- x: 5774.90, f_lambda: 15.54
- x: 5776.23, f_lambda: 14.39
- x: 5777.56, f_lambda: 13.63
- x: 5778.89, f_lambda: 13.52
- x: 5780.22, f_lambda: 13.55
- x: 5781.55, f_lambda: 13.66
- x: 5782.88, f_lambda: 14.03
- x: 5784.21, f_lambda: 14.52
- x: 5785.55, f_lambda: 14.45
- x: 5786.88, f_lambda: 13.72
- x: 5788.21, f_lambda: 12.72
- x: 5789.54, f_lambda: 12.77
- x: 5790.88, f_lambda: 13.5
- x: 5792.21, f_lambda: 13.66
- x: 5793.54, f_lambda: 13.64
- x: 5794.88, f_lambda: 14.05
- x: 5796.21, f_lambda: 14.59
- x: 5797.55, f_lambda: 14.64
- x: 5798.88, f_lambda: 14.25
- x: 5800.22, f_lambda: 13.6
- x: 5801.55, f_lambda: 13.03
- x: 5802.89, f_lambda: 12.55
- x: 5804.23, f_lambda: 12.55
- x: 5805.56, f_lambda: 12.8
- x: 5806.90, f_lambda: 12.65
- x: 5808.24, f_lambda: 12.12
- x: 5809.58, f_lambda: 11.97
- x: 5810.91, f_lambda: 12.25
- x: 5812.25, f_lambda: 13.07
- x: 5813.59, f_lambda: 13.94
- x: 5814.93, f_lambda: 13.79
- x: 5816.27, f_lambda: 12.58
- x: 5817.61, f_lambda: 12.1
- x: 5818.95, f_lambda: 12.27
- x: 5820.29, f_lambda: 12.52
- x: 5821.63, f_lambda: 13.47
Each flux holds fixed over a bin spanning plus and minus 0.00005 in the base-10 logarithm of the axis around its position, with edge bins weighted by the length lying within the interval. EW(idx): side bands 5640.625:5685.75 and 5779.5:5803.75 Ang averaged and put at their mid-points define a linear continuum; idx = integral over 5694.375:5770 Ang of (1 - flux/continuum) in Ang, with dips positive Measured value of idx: -3.0 Ang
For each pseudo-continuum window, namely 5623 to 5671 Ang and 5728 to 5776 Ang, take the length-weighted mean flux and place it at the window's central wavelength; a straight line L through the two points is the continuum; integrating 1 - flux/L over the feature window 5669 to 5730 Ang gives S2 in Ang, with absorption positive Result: 2.16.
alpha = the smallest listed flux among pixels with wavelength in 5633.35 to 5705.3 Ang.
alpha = 13.97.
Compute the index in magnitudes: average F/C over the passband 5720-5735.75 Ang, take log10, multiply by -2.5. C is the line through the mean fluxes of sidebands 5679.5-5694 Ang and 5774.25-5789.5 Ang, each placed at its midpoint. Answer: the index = -0.08 mag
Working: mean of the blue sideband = 15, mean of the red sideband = 13.9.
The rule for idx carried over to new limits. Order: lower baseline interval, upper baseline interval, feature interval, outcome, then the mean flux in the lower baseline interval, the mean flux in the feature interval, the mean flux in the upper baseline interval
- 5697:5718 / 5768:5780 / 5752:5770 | -0.3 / 15.4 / 15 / 14.6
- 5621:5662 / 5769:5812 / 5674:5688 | 0.5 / 16.8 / 15.4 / 13.7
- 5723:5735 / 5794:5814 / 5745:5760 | -0.8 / 15.6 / 15.6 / 13.2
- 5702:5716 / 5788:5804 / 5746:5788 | -2.3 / 15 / 14.8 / 13.6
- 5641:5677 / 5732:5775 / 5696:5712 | 0.5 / 16.7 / 15.7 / 15.5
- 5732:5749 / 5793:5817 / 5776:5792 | 0.5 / 16.1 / 13.7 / 13.2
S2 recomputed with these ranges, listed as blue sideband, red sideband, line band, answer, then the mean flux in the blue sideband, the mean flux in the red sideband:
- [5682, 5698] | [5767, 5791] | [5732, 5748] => -1.60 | 15.2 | 14.2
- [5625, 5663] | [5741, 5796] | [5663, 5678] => 0.07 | 16.7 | 14.8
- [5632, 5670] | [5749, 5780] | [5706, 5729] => 0.52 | 16.9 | 15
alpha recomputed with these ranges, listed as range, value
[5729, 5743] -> 14.44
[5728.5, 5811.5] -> 11.97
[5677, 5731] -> 13.71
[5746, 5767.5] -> 14.24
